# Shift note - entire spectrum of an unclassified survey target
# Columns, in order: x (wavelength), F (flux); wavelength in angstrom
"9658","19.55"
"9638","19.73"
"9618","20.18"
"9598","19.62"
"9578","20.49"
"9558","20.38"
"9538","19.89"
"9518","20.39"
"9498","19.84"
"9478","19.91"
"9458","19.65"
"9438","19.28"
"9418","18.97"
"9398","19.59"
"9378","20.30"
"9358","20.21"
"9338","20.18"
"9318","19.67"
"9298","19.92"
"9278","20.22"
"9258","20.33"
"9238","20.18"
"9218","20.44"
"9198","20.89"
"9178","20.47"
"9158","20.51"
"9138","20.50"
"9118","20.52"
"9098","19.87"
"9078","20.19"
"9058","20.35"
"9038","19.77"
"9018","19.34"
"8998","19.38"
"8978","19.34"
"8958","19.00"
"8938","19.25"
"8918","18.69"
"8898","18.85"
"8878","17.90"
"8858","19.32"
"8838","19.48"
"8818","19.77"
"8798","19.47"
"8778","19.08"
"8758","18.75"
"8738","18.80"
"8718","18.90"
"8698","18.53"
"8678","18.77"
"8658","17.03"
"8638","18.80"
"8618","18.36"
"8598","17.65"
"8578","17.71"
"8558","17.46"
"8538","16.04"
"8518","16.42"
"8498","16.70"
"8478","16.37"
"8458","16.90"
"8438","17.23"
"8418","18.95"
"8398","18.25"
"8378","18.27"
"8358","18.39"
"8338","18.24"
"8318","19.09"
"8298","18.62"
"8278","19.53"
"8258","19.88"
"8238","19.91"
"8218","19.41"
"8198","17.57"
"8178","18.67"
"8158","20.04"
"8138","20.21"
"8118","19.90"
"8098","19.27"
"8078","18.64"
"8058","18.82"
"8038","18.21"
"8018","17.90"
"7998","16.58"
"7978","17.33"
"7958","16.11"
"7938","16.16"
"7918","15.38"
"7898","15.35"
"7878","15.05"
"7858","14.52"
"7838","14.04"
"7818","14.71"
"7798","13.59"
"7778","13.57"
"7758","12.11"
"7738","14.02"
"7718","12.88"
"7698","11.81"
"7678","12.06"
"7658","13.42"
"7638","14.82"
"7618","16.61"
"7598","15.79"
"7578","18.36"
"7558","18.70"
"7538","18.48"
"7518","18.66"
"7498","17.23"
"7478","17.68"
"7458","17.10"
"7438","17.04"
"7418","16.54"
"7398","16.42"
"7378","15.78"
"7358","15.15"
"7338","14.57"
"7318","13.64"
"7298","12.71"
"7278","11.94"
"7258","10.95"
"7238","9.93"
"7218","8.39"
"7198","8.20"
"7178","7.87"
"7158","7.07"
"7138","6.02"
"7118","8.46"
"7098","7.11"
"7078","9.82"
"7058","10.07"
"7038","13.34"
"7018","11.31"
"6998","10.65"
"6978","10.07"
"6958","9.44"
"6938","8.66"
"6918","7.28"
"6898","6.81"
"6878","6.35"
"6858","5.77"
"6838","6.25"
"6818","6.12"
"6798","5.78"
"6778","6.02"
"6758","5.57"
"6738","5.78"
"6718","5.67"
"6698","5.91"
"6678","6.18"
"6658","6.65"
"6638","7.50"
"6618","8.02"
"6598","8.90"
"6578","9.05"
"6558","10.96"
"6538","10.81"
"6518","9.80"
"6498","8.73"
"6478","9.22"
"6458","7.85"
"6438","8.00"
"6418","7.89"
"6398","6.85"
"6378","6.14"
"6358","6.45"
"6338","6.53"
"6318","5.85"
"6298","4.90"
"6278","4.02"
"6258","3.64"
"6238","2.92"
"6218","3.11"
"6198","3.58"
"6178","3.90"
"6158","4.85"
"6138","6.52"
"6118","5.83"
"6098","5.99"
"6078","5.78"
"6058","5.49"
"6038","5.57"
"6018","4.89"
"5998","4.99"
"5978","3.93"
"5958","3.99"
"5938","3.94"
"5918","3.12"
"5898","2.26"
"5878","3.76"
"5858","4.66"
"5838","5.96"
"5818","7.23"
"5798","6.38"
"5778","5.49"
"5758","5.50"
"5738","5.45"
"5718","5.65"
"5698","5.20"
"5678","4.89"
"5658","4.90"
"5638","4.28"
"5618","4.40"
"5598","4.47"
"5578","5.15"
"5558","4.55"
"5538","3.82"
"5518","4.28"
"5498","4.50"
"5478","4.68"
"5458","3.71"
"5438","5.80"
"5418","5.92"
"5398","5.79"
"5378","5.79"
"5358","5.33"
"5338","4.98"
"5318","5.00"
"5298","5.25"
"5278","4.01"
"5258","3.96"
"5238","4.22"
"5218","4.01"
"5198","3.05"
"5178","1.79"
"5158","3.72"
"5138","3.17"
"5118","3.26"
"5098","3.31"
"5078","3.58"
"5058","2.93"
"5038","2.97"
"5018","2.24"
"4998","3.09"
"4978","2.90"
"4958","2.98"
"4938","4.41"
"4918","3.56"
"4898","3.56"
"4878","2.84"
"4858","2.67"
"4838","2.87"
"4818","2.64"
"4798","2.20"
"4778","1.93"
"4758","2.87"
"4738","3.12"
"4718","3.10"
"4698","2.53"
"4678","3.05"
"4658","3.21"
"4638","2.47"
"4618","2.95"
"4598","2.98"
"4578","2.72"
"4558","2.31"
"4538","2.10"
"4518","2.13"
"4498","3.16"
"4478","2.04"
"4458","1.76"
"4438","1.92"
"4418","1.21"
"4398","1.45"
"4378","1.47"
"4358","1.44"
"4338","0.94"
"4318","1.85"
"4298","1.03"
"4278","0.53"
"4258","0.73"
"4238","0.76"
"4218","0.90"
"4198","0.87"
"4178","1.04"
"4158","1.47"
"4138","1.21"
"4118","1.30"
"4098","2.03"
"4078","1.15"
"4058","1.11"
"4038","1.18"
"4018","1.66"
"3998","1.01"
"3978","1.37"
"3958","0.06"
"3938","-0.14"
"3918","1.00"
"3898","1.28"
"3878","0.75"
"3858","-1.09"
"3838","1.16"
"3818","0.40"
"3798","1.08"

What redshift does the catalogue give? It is 0.000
